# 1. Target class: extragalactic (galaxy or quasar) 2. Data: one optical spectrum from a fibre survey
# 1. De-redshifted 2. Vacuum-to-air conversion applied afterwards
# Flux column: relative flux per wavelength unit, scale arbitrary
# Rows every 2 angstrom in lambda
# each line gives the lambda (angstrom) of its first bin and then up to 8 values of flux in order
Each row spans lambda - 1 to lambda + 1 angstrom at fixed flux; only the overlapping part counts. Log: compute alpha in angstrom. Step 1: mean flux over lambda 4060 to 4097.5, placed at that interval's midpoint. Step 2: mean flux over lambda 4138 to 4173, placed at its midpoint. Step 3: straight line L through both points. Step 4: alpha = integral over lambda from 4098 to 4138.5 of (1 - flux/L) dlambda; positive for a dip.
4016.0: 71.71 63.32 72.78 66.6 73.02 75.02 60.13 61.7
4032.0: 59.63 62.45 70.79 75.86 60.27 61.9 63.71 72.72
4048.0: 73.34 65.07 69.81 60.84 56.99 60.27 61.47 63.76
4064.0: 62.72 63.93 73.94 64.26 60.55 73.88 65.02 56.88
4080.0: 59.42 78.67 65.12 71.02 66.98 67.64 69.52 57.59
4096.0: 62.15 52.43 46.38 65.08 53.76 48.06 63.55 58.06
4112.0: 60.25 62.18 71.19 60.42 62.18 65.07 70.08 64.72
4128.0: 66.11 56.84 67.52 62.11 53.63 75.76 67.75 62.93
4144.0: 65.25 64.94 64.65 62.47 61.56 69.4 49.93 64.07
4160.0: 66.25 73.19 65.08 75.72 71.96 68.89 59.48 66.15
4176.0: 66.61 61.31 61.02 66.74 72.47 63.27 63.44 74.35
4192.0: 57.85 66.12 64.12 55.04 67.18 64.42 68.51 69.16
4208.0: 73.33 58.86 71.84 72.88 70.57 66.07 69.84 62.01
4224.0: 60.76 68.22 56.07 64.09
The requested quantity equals 2.7 angstrom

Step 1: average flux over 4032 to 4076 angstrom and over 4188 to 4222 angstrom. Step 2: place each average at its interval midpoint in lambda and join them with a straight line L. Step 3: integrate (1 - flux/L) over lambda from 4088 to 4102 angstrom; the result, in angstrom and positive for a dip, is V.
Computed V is 1.2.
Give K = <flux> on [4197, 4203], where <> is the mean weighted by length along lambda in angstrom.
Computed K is 62.2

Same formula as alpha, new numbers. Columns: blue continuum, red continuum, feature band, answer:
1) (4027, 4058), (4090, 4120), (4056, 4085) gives -1.0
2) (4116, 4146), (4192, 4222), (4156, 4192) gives -0.4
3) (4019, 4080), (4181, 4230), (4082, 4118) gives 2.2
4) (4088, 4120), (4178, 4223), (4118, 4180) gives -1.9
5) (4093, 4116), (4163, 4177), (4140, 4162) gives 0.3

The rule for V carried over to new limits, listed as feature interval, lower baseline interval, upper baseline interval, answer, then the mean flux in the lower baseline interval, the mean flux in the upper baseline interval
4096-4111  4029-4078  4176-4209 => 2.2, 65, 65.6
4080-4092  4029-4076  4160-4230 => -0.6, 65.2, 66.2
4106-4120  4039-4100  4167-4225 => 0.7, 64.4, 66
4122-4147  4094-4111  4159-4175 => -1.0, 56.3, 68.3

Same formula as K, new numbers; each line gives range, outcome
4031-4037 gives 64.3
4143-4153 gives 63.8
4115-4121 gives 64.6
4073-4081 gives 63.8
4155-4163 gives 63.4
